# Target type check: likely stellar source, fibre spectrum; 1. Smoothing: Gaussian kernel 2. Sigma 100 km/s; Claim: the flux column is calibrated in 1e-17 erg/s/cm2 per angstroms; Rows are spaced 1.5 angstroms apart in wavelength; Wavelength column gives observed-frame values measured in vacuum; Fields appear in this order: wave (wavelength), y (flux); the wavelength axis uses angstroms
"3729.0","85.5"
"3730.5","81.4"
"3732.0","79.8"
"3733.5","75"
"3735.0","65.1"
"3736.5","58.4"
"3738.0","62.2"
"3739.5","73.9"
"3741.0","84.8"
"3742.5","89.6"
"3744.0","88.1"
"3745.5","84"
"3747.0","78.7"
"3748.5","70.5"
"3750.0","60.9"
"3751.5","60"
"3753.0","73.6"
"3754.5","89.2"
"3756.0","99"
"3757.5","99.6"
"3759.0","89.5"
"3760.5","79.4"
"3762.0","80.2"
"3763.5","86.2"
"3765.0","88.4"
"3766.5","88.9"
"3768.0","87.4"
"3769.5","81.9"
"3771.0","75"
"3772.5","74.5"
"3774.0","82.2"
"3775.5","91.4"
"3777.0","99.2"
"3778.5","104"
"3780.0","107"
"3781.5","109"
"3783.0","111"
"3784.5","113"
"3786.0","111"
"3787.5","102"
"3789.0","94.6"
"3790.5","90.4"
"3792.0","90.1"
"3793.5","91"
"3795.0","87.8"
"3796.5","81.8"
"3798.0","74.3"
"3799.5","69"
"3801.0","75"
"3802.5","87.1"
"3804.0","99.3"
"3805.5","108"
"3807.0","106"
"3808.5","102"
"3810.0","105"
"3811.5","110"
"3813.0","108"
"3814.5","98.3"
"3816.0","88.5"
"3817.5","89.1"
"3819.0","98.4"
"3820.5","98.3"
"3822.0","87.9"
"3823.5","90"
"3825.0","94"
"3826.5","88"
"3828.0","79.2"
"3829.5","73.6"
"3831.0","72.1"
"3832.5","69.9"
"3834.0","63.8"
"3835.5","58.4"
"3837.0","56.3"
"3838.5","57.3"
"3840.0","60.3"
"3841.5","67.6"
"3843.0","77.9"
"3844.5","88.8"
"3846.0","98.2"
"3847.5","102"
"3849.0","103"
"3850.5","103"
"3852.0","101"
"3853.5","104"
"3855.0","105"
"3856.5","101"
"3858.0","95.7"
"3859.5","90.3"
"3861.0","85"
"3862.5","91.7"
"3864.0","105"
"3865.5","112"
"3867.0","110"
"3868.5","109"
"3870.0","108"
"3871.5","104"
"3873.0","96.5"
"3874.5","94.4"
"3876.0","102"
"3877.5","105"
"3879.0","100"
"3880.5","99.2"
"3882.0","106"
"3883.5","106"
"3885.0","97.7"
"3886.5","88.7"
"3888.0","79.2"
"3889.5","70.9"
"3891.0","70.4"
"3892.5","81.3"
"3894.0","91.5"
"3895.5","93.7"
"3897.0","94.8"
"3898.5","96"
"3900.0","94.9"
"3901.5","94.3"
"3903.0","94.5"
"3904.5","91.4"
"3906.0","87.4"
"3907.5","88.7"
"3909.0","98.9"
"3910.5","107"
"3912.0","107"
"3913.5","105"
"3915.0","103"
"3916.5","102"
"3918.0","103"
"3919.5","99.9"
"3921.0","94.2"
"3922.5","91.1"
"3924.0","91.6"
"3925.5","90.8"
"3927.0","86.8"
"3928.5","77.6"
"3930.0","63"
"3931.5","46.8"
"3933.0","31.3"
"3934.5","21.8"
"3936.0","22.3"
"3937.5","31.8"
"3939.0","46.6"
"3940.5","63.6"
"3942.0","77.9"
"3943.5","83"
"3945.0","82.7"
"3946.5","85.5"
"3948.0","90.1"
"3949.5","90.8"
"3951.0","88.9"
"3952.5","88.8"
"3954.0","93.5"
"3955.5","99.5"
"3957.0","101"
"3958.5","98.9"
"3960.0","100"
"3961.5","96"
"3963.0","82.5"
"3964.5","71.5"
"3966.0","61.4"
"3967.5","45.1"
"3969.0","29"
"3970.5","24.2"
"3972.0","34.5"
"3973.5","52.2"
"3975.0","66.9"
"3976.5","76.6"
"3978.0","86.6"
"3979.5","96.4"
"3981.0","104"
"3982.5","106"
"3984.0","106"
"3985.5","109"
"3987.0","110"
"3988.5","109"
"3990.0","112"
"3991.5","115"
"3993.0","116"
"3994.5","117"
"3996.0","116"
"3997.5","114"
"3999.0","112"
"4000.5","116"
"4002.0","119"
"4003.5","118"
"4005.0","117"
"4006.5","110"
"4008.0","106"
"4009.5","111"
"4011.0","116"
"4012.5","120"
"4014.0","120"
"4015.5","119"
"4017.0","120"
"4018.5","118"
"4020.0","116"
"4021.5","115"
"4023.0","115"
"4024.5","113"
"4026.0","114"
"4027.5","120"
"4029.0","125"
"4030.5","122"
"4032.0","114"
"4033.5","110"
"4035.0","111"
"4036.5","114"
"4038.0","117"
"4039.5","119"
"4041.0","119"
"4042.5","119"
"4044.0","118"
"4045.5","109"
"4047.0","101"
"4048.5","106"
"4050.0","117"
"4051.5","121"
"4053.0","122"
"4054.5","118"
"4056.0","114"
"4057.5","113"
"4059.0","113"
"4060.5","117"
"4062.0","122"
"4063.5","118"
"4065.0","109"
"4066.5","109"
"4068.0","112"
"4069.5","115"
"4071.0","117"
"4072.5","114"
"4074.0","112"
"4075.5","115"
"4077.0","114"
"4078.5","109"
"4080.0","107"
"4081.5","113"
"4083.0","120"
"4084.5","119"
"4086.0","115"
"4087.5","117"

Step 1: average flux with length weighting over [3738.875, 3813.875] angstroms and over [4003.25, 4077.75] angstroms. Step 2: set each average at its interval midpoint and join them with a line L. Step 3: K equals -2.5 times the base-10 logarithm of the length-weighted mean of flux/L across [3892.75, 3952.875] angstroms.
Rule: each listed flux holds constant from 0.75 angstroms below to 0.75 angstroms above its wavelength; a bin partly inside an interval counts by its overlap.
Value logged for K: 0.25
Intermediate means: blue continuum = 89.9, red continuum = 115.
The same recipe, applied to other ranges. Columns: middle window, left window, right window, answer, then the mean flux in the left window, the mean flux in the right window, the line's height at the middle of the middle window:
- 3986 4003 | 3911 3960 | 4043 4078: -0.18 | 80.4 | 114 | 96.4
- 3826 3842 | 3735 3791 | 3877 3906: 0.31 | 86.7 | 92.2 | 89.7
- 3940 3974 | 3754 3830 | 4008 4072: 0.38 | 92.5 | 116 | 108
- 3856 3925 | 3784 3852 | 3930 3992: -0.17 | 88.3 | 76.2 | 82.2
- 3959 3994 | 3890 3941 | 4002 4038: 0.22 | 81.3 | 116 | 102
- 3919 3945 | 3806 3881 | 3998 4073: 0.48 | 92.3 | 115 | 103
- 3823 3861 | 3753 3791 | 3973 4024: 0.17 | 93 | 109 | 97.8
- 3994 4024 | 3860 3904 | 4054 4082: -0.07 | 95.9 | 114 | 108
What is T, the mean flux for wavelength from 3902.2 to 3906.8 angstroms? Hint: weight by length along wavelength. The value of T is 91.1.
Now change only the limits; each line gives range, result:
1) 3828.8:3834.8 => 69.7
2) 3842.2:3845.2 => 83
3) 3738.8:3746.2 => 84.1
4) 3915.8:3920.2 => 102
